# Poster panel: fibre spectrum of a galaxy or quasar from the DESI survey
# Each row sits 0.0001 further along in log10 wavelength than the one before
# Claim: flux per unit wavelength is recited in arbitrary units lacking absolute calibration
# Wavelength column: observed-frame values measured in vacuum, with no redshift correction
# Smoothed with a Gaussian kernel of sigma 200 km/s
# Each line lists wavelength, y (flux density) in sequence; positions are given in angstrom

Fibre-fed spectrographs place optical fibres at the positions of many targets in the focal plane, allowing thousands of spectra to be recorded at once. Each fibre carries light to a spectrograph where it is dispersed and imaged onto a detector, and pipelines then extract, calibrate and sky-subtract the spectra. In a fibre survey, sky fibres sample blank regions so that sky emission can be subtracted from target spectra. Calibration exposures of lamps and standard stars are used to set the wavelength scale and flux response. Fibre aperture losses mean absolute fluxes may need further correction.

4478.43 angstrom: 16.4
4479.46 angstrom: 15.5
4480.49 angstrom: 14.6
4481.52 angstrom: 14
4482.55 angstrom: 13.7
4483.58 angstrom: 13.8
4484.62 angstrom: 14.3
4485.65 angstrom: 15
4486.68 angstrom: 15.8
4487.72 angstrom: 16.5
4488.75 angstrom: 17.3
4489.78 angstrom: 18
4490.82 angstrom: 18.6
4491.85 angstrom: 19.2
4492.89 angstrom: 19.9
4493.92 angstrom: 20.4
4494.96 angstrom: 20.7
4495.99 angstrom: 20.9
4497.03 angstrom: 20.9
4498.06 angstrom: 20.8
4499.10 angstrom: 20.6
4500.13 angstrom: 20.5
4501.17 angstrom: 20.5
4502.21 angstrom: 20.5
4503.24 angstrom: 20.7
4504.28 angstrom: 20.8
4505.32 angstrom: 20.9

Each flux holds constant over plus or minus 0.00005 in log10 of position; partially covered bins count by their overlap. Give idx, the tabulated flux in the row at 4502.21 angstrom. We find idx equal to 20.5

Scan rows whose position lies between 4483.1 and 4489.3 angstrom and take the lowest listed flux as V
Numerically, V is 13.8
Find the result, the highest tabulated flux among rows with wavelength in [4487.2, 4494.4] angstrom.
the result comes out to 20.4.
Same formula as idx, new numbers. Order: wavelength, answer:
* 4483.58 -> 13.8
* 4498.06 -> 20.8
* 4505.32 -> 20.9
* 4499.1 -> 20.6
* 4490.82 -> 18.6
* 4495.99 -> 20.9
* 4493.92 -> 20.4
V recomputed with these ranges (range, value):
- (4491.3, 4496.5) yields 19.2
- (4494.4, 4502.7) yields 20.5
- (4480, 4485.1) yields 13.7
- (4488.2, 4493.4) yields 17.3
